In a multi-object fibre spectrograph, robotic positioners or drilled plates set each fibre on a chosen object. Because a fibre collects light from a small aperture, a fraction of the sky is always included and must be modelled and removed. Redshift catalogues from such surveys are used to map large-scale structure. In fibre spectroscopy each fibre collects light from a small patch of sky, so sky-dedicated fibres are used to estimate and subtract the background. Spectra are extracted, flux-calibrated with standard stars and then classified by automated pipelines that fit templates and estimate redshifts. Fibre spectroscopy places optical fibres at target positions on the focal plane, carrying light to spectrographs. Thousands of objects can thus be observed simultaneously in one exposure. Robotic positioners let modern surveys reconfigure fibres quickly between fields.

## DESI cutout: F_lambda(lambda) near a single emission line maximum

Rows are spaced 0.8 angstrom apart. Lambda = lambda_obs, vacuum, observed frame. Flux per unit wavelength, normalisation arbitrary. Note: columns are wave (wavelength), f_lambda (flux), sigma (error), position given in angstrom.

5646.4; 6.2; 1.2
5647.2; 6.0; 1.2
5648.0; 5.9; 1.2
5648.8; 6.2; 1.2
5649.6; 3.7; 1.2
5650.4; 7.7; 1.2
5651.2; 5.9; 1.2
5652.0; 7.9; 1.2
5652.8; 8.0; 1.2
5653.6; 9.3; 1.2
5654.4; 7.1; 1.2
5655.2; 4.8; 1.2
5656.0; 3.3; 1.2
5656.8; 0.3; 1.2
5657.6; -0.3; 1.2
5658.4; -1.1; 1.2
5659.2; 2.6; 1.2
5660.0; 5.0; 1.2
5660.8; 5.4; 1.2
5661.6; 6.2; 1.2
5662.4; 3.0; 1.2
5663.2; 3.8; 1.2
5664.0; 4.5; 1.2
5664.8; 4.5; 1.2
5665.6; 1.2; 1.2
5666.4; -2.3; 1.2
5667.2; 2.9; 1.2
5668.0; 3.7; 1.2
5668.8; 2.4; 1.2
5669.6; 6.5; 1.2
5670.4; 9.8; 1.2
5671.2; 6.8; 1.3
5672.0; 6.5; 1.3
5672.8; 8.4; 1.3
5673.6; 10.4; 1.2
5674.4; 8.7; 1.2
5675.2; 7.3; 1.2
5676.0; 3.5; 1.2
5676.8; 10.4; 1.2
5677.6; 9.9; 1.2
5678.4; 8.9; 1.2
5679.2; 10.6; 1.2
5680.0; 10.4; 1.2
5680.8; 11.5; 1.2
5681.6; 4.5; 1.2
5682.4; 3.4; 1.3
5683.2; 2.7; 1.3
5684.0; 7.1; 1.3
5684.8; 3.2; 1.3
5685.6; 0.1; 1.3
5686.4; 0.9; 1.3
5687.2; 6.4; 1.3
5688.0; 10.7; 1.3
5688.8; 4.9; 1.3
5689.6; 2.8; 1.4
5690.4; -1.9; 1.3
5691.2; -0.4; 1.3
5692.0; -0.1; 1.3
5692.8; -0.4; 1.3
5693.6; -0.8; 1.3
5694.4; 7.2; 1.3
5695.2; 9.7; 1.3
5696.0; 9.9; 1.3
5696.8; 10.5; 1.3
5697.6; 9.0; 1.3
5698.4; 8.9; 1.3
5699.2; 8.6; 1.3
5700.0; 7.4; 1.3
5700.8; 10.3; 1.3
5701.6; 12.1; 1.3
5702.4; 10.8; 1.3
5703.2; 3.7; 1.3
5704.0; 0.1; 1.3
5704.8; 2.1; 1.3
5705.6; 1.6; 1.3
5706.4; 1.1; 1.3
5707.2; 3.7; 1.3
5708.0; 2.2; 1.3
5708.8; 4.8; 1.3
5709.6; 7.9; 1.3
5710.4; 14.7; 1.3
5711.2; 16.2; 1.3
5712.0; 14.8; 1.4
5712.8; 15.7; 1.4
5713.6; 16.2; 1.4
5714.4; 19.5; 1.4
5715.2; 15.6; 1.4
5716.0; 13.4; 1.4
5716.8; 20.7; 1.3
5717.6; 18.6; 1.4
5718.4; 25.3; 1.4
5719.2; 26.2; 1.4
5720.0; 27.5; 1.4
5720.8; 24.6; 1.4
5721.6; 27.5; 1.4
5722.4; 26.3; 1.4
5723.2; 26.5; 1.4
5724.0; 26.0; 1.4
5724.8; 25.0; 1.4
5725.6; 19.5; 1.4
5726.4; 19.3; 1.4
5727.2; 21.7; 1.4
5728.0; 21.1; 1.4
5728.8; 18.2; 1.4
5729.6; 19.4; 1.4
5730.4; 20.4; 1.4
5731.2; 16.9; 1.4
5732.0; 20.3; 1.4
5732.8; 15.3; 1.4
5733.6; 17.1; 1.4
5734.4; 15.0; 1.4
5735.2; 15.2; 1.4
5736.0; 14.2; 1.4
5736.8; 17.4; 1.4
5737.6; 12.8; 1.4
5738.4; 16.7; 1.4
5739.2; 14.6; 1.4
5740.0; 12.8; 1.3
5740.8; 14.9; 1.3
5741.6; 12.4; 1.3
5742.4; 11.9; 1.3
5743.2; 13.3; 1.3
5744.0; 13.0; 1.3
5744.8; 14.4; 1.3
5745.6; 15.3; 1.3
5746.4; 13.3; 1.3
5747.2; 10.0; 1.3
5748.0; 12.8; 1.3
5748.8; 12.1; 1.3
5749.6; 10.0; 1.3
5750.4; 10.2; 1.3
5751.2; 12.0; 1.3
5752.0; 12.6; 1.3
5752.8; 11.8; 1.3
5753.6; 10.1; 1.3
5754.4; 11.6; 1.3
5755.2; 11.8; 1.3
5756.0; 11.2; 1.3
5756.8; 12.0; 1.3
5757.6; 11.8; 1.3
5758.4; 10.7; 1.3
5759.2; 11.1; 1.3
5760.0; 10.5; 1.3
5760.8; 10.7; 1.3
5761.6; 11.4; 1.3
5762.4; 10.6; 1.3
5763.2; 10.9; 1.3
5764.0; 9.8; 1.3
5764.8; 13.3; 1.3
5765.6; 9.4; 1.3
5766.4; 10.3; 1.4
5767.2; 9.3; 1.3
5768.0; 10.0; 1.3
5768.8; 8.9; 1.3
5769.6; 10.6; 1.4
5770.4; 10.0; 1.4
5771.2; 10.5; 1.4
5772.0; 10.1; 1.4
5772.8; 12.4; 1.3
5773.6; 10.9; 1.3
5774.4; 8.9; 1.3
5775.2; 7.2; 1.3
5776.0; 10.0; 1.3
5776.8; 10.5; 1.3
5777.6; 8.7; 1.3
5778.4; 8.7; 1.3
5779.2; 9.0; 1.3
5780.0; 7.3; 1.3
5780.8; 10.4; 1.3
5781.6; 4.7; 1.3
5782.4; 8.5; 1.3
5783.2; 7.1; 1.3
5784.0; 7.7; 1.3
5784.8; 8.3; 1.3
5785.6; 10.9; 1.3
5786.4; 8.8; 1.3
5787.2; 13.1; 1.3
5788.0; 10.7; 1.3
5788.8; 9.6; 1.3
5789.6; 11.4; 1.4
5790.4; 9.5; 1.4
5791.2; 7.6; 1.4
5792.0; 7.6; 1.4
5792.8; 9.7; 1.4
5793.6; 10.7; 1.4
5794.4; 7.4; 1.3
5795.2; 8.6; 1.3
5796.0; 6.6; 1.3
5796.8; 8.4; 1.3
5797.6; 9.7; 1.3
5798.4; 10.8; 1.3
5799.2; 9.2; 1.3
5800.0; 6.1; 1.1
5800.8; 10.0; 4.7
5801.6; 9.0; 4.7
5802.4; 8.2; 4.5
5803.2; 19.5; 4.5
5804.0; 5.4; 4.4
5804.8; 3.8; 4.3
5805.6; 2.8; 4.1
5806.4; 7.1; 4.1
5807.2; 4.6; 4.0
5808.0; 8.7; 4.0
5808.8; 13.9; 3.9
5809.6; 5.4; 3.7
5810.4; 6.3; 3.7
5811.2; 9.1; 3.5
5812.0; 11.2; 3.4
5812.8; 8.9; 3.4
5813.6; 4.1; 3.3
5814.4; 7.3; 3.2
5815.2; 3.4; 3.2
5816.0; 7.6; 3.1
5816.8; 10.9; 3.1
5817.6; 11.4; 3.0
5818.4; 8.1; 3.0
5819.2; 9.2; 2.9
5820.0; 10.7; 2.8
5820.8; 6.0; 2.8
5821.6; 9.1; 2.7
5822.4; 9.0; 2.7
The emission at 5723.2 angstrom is Lyman alpha 1216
